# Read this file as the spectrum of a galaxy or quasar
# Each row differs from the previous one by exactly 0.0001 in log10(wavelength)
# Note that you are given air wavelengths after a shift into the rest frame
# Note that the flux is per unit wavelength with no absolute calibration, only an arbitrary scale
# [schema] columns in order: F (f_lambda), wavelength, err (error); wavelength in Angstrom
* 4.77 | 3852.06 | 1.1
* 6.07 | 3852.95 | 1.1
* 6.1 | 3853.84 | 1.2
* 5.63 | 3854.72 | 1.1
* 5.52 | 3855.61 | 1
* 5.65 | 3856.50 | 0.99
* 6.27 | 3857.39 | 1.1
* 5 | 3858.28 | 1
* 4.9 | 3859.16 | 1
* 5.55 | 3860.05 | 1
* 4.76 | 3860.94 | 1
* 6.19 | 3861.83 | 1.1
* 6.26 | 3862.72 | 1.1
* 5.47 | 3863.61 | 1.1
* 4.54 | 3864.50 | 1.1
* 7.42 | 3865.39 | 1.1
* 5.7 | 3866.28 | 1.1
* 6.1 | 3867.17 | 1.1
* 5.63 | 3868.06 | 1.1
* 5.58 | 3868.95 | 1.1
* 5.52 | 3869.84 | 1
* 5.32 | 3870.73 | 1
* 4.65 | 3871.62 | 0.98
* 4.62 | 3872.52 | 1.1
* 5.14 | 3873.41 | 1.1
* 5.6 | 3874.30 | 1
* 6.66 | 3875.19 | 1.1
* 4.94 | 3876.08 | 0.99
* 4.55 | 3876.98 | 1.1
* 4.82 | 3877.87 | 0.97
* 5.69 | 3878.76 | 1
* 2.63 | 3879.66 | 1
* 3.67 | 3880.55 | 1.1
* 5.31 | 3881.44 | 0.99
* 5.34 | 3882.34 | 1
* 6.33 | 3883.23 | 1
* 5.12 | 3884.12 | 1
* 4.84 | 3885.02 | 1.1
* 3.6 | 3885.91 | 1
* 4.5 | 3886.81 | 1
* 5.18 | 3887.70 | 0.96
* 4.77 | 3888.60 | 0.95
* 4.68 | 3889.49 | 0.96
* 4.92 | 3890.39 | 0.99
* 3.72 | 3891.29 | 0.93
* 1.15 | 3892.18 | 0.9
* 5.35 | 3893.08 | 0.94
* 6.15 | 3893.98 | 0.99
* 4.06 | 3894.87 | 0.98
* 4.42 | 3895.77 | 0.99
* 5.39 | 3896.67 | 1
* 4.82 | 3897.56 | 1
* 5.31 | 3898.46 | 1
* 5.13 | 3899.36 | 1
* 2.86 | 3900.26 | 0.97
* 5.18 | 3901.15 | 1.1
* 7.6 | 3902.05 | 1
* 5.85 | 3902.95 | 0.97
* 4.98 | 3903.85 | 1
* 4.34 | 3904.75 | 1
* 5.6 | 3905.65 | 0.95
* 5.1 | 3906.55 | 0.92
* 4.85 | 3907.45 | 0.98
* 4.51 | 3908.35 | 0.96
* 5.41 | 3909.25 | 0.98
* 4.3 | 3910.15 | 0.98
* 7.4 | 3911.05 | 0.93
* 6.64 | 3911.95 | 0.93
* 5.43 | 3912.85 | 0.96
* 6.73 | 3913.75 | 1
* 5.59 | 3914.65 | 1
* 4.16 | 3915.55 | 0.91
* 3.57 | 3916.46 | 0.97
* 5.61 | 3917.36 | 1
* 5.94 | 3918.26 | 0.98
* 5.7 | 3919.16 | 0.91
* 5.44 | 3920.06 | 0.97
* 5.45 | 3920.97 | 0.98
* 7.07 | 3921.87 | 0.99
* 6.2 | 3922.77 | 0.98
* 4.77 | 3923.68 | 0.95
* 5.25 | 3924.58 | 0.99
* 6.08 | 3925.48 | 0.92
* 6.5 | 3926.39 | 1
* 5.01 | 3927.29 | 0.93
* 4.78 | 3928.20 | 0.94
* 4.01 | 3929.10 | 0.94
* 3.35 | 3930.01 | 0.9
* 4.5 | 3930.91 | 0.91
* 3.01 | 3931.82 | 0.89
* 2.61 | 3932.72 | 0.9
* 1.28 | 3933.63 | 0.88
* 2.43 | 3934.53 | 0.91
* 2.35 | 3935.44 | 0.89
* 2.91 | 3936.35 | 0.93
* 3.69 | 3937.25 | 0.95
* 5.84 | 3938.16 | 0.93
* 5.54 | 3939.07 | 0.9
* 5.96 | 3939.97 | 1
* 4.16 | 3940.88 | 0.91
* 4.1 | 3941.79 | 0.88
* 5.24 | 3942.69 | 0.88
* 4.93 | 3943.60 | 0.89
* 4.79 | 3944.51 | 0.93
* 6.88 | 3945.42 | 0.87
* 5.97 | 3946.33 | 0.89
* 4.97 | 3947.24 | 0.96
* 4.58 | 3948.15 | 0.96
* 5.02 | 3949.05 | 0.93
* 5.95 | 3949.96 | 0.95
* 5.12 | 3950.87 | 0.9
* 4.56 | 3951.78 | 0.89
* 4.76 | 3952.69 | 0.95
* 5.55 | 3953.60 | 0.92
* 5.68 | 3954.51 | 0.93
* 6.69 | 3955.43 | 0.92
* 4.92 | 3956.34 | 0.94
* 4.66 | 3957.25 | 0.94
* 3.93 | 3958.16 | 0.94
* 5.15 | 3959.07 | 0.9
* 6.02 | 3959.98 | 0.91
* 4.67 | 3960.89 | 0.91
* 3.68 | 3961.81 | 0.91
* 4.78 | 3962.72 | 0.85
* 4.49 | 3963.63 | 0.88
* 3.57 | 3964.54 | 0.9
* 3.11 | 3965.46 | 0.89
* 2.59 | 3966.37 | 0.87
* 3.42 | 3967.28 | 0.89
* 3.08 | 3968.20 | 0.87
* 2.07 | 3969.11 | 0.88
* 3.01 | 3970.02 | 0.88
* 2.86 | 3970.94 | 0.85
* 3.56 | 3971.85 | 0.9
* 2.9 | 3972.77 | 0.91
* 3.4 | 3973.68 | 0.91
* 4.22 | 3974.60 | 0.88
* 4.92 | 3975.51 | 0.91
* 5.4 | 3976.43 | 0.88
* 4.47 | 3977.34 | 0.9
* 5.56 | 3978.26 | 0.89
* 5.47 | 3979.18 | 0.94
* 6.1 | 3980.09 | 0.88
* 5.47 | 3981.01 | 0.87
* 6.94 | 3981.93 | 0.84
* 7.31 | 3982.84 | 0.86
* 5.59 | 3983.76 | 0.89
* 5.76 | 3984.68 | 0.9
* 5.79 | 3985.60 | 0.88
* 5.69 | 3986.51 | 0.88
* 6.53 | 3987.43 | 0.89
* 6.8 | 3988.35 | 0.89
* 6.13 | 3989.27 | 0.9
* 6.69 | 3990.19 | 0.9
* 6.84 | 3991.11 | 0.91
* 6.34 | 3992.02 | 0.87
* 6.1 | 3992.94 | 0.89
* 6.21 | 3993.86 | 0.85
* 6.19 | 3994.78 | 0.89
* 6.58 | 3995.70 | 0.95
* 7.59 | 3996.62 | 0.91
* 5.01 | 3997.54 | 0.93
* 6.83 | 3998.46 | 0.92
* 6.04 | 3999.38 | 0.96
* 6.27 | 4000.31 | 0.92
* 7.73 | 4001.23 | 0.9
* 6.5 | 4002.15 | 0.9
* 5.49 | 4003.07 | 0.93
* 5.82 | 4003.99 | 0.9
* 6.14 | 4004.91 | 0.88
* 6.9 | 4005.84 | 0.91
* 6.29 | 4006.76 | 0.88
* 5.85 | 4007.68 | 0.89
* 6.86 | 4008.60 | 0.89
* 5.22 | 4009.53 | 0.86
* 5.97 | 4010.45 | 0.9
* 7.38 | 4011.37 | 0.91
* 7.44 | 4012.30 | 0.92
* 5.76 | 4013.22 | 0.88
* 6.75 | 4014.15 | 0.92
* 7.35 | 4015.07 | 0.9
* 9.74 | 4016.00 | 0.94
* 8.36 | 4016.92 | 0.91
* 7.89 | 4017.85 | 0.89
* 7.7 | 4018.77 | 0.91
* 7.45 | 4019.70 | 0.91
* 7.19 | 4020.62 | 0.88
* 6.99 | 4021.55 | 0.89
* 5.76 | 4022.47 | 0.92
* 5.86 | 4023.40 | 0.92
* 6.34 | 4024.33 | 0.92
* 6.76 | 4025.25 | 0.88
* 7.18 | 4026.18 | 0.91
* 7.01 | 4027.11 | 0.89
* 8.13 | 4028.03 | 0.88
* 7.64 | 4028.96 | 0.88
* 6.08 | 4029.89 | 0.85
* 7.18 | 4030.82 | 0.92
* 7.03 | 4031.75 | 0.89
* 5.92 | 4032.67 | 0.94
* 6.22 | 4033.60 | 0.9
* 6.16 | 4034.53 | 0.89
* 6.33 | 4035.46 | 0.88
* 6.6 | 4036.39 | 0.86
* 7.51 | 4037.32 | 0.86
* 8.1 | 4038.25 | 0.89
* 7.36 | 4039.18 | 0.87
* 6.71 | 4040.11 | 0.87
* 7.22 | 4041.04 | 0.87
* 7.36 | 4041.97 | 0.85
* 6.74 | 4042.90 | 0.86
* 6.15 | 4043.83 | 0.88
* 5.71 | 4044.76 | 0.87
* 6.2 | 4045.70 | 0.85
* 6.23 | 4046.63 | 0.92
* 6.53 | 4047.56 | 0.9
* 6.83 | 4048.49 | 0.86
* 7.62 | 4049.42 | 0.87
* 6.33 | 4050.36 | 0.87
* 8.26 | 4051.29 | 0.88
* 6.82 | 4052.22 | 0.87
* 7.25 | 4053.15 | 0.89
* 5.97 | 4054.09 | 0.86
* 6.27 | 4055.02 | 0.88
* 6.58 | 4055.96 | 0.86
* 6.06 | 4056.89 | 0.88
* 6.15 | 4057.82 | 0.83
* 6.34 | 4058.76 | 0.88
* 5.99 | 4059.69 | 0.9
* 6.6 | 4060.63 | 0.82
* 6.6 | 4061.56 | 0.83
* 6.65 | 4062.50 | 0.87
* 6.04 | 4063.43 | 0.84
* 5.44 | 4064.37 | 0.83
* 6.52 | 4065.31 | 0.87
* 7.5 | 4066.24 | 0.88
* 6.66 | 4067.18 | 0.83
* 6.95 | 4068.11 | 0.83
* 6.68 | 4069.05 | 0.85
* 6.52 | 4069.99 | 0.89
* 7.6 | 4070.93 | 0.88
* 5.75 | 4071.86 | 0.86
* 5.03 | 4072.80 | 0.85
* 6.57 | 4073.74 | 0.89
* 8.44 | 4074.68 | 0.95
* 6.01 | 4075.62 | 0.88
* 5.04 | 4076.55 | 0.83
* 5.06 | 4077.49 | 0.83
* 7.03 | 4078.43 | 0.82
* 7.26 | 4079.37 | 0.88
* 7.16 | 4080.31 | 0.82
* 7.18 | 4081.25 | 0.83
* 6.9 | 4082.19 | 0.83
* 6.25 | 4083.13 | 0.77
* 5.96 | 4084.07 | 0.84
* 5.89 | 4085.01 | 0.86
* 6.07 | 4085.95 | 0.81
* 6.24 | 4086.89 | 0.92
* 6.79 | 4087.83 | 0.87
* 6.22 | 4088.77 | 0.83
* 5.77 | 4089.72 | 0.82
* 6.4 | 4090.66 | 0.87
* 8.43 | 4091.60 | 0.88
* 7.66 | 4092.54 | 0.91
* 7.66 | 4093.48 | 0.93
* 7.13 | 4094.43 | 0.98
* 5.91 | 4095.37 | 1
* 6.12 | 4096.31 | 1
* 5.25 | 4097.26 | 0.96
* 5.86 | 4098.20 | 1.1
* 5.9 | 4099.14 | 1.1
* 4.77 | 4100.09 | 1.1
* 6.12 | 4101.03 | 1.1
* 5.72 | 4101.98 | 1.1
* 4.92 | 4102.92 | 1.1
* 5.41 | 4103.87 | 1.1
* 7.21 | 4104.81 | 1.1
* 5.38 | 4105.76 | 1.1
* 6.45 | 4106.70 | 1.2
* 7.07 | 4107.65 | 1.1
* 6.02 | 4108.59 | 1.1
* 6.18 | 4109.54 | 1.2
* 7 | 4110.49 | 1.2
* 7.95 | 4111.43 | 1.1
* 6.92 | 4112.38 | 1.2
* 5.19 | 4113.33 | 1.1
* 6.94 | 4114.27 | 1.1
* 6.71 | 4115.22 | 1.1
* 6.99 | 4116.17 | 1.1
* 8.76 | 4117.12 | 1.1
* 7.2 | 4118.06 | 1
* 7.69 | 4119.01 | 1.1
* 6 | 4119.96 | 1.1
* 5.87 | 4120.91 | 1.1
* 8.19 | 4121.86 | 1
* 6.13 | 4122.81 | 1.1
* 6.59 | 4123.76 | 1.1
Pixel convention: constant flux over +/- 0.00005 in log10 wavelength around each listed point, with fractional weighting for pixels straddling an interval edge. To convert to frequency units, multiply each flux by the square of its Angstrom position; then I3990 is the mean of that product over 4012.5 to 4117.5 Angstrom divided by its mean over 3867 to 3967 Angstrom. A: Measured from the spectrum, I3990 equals 1.46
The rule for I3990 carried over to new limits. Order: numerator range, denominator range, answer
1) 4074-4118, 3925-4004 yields 1.38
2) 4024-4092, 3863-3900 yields 1.46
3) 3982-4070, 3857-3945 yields 1.42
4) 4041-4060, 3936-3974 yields 1.54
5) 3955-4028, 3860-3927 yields 1.17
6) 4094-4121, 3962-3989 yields 1.46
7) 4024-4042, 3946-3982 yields 1.58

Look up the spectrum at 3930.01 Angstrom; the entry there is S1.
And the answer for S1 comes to 3.35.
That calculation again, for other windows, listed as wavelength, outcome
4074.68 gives 8.44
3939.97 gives 5.96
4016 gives 9.74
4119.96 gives 6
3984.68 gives 5.76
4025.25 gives 6.76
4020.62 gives 7.19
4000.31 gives 6.27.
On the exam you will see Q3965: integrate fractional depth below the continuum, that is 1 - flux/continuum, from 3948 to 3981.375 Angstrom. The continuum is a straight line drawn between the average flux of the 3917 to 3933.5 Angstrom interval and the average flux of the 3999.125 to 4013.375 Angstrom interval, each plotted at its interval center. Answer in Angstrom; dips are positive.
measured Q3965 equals 7.0 Angstrom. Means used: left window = 4.99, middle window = 4.47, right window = 6.37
